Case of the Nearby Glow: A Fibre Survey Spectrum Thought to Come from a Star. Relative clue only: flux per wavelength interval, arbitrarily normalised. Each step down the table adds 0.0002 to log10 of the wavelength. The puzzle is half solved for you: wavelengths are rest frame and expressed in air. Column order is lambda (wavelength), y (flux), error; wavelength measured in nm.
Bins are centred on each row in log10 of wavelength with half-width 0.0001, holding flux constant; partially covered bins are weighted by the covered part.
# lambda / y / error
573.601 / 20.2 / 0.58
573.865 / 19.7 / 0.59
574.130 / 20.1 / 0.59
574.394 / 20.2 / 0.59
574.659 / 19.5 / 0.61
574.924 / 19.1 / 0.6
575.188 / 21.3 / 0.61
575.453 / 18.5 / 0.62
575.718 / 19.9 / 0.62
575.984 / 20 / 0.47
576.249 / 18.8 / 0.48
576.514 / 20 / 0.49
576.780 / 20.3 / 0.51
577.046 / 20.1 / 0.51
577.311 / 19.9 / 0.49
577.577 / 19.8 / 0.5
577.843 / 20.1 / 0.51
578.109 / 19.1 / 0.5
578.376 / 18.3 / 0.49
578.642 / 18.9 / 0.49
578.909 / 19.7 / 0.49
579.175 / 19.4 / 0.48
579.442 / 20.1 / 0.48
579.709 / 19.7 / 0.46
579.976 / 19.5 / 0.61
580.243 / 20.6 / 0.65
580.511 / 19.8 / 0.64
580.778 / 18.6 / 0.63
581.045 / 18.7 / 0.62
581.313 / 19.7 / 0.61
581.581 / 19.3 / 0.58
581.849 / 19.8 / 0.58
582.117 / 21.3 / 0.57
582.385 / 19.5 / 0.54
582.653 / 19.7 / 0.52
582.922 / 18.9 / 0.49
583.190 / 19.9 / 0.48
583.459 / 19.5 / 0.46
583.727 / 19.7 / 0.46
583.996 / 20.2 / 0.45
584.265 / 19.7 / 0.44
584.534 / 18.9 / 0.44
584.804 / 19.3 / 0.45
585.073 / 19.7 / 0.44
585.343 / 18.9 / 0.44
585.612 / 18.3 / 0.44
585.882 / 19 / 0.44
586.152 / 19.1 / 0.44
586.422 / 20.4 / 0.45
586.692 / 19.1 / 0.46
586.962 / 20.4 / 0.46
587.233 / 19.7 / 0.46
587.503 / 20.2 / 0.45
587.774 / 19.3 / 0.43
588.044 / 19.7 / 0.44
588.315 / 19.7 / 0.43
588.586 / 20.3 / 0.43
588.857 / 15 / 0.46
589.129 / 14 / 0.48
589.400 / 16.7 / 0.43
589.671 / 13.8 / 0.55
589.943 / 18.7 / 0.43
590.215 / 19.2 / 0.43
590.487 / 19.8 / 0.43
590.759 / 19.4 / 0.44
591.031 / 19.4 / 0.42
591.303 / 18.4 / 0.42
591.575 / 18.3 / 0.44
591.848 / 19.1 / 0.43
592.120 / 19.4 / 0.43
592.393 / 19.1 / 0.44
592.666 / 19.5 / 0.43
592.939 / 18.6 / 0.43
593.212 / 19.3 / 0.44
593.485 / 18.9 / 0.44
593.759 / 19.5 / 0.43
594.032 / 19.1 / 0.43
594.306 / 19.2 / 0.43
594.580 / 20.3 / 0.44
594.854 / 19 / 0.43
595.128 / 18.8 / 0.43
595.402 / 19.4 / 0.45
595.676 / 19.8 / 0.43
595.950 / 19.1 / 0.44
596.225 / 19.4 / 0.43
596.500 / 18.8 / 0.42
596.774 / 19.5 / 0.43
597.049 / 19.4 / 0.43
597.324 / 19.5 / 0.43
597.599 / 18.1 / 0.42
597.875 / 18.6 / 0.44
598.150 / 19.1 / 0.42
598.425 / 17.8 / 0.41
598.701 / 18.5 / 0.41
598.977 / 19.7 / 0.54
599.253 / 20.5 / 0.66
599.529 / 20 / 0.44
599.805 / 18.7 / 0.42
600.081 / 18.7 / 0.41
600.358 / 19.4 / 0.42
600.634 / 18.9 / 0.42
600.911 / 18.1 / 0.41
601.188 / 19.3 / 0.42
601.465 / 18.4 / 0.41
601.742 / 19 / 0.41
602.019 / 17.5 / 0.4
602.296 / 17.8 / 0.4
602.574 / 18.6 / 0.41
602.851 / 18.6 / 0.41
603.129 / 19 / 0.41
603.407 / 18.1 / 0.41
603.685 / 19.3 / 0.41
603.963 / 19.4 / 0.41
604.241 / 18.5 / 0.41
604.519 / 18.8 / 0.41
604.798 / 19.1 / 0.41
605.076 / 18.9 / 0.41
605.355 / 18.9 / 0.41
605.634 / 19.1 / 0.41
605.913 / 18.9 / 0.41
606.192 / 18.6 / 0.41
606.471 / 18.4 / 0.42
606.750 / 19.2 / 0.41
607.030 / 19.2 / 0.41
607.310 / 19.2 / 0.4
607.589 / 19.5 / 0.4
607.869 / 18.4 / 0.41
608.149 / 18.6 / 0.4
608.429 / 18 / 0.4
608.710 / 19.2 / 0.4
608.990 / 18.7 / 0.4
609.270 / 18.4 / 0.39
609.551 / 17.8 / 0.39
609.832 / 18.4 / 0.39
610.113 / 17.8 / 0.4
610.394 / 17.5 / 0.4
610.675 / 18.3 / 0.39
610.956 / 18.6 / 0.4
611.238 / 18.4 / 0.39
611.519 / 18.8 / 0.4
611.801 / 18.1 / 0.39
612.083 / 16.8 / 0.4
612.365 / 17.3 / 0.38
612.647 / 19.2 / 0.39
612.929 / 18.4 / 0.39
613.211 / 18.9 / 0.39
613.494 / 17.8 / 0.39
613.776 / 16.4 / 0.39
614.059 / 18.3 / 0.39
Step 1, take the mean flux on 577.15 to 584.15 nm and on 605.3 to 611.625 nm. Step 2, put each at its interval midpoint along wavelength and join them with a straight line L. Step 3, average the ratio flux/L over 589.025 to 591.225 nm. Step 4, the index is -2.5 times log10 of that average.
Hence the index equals 0.09 mag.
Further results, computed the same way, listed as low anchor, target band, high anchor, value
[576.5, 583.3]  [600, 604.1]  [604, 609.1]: 0.02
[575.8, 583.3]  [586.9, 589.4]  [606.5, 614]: 0.04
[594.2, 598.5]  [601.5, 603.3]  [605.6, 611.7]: 0.03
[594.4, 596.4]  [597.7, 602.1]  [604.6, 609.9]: 0.01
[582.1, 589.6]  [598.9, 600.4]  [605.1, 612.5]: -0.04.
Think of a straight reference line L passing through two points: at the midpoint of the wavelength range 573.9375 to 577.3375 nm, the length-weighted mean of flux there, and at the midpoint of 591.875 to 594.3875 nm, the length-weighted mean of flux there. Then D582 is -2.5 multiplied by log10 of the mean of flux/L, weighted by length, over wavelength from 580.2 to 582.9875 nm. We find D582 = 0.00 mag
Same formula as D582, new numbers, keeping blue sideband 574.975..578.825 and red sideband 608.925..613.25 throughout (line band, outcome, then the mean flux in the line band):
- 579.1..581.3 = 0.00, 19.6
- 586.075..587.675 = -0.03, 19.8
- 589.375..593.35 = 0.02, 18.6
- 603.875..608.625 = -0.03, 18.9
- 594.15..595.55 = -0.03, 19.3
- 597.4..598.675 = 0.02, 18.5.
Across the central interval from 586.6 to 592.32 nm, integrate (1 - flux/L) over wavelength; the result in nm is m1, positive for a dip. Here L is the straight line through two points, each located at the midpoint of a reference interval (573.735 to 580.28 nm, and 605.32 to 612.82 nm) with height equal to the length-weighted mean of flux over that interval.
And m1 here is 0.20 nm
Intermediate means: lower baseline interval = 19.7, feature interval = 18.6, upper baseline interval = 18.5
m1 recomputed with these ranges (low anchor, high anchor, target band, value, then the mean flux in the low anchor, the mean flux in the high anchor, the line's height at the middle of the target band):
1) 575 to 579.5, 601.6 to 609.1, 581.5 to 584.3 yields -0.05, 19.6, 18.8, 19.5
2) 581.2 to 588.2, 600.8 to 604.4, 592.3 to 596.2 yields -0.04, 19.6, 18.6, 19.1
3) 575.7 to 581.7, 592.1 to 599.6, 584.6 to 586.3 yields 0.03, 19.6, 19.2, 19.4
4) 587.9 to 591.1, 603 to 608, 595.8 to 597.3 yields -0.07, 18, 18.9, 18.4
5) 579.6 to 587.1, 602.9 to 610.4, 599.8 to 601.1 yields 0.01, 19.5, 18.7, 18.9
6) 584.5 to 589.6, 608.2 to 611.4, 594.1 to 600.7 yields -0.22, 18.8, 18.3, 18.5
